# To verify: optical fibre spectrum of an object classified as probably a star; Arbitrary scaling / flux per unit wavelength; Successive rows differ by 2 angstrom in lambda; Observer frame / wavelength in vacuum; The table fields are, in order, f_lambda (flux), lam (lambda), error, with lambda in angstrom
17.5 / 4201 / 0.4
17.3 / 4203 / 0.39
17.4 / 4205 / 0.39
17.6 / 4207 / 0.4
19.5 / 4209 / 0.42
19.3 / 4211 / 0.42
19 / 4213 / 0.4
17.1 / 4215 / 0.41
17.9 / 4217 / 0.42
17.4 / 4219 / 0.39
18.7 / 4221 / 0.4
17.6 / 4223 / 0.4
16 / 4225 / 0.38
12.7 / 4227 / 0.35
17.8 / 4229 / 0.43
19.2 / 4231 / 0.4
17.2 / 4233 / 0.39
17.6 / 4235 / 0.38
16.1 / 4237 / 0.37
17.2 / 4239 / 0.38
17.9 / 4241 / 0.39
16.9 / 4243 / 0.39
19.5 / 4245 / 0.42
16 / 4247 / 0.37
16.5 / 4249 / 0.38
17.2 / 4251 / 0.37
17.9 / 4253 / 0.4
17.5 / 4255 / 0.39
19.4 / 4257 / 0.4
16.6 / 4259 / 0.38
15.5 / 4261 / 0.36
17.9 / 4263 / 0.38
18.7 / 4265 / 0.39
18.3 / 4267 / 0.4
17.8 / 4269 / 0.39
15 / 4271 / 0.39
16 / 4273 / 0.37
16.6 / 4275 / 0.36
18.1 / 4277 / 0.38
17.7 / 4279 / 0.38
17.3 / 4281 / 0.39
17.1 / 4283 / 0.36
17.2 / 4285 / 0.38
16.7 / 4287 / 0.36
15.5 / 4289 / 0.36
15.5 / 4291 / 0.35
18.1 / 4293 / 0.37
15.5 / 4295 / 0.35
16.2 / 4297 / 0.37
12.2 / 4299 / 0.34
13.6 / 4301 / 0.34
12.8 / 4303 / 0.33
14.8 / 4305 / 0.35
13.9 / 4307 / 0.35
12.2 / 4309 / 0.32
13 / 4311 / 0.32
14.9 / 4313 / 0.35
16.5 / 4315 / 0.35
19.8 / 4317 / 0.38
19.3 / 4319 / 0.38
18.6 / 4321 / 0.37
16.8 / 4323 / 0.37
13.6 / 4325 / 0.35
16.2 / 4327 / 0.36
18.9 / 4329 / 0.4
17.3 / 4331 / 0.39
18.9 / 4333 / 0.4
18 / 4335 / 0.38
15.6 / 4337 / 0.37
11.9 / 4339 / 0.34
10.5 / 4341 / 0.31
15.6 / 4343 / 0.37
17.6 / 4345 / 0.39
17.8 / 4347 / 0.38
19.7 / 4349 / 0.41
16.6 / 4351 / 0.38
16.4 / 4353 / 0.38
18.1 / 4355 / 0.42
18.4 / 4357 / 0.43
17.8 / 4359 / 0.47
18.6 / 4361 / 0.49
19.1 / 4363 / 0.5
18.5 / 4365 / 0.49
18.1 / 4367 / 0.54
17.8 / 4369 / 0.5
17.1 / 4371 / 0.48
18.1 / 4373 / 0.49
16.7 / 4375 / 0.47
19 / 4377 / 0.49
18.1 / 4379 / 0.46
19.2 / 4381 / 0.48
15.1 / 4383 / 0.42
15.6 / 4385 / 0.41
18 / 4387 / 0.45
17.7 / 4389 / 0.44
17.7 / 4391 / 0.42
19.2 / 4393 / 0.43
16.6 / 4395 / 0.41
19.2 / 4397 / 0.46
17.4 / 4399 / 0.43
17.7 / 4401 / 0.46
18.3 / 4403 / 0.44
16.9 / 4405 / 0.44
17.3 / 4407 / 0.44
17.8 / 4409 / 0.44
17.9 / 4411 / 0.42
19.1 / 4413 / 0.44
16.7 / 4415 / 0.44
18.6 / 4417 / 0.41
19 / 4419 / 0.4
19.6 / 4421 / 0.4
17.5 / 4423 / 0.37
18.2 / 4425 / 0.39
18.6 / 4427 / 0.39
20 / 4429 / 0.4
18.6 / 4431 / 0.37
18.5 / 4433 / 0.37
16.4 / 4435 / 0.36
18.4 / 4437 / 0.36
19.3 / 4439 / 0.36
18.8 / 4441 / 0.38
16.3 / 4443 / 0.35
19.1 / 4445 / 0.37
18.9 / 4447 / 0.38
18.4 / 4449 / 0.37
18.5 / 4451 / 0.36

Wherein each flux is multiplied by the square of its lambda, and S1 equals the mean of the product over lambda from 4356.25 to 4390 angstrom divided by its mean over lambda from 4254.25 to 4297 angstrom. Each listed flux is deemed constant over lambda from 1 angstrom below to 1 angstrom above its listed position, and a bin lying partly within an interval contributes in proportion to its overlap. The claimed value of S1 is 1.09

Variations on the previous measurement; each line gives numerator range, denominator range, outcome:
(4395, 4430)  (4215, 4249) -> 1.15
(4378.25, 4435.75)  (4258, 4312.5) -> 1.19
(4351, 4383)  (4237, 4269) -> 1.08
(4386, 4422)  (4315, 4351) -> 1.11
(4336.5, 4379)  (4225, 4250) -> 1.07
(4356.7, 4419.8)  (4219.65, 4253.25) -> 1.12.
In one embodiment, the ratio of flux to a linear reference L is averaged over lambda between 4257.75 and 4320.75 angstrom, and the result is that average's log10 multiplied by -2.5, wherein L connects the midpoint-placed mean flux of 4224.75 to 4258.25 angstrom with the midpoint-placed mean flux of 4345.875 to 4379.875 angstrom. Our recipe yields 0.09 mag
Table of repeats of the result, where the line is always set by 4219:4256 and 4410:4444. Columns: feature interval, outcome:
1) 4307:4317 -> 0.20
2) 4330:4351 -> 0.10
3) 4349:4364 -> 0.00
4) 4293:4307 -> 0.21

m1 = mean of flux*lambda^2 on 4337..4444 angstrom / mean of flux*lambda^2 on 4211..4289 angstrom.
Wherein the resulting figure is 1.1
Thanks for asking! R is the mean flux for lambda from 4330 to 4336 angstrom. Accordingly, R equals 18.1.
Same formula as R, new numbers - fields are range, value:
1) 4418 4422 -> 19.3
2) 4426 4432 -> 19.1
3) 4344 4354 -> 17.6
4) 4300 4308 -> 13.8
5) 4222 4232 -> 16.7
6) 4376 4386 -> 17.4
